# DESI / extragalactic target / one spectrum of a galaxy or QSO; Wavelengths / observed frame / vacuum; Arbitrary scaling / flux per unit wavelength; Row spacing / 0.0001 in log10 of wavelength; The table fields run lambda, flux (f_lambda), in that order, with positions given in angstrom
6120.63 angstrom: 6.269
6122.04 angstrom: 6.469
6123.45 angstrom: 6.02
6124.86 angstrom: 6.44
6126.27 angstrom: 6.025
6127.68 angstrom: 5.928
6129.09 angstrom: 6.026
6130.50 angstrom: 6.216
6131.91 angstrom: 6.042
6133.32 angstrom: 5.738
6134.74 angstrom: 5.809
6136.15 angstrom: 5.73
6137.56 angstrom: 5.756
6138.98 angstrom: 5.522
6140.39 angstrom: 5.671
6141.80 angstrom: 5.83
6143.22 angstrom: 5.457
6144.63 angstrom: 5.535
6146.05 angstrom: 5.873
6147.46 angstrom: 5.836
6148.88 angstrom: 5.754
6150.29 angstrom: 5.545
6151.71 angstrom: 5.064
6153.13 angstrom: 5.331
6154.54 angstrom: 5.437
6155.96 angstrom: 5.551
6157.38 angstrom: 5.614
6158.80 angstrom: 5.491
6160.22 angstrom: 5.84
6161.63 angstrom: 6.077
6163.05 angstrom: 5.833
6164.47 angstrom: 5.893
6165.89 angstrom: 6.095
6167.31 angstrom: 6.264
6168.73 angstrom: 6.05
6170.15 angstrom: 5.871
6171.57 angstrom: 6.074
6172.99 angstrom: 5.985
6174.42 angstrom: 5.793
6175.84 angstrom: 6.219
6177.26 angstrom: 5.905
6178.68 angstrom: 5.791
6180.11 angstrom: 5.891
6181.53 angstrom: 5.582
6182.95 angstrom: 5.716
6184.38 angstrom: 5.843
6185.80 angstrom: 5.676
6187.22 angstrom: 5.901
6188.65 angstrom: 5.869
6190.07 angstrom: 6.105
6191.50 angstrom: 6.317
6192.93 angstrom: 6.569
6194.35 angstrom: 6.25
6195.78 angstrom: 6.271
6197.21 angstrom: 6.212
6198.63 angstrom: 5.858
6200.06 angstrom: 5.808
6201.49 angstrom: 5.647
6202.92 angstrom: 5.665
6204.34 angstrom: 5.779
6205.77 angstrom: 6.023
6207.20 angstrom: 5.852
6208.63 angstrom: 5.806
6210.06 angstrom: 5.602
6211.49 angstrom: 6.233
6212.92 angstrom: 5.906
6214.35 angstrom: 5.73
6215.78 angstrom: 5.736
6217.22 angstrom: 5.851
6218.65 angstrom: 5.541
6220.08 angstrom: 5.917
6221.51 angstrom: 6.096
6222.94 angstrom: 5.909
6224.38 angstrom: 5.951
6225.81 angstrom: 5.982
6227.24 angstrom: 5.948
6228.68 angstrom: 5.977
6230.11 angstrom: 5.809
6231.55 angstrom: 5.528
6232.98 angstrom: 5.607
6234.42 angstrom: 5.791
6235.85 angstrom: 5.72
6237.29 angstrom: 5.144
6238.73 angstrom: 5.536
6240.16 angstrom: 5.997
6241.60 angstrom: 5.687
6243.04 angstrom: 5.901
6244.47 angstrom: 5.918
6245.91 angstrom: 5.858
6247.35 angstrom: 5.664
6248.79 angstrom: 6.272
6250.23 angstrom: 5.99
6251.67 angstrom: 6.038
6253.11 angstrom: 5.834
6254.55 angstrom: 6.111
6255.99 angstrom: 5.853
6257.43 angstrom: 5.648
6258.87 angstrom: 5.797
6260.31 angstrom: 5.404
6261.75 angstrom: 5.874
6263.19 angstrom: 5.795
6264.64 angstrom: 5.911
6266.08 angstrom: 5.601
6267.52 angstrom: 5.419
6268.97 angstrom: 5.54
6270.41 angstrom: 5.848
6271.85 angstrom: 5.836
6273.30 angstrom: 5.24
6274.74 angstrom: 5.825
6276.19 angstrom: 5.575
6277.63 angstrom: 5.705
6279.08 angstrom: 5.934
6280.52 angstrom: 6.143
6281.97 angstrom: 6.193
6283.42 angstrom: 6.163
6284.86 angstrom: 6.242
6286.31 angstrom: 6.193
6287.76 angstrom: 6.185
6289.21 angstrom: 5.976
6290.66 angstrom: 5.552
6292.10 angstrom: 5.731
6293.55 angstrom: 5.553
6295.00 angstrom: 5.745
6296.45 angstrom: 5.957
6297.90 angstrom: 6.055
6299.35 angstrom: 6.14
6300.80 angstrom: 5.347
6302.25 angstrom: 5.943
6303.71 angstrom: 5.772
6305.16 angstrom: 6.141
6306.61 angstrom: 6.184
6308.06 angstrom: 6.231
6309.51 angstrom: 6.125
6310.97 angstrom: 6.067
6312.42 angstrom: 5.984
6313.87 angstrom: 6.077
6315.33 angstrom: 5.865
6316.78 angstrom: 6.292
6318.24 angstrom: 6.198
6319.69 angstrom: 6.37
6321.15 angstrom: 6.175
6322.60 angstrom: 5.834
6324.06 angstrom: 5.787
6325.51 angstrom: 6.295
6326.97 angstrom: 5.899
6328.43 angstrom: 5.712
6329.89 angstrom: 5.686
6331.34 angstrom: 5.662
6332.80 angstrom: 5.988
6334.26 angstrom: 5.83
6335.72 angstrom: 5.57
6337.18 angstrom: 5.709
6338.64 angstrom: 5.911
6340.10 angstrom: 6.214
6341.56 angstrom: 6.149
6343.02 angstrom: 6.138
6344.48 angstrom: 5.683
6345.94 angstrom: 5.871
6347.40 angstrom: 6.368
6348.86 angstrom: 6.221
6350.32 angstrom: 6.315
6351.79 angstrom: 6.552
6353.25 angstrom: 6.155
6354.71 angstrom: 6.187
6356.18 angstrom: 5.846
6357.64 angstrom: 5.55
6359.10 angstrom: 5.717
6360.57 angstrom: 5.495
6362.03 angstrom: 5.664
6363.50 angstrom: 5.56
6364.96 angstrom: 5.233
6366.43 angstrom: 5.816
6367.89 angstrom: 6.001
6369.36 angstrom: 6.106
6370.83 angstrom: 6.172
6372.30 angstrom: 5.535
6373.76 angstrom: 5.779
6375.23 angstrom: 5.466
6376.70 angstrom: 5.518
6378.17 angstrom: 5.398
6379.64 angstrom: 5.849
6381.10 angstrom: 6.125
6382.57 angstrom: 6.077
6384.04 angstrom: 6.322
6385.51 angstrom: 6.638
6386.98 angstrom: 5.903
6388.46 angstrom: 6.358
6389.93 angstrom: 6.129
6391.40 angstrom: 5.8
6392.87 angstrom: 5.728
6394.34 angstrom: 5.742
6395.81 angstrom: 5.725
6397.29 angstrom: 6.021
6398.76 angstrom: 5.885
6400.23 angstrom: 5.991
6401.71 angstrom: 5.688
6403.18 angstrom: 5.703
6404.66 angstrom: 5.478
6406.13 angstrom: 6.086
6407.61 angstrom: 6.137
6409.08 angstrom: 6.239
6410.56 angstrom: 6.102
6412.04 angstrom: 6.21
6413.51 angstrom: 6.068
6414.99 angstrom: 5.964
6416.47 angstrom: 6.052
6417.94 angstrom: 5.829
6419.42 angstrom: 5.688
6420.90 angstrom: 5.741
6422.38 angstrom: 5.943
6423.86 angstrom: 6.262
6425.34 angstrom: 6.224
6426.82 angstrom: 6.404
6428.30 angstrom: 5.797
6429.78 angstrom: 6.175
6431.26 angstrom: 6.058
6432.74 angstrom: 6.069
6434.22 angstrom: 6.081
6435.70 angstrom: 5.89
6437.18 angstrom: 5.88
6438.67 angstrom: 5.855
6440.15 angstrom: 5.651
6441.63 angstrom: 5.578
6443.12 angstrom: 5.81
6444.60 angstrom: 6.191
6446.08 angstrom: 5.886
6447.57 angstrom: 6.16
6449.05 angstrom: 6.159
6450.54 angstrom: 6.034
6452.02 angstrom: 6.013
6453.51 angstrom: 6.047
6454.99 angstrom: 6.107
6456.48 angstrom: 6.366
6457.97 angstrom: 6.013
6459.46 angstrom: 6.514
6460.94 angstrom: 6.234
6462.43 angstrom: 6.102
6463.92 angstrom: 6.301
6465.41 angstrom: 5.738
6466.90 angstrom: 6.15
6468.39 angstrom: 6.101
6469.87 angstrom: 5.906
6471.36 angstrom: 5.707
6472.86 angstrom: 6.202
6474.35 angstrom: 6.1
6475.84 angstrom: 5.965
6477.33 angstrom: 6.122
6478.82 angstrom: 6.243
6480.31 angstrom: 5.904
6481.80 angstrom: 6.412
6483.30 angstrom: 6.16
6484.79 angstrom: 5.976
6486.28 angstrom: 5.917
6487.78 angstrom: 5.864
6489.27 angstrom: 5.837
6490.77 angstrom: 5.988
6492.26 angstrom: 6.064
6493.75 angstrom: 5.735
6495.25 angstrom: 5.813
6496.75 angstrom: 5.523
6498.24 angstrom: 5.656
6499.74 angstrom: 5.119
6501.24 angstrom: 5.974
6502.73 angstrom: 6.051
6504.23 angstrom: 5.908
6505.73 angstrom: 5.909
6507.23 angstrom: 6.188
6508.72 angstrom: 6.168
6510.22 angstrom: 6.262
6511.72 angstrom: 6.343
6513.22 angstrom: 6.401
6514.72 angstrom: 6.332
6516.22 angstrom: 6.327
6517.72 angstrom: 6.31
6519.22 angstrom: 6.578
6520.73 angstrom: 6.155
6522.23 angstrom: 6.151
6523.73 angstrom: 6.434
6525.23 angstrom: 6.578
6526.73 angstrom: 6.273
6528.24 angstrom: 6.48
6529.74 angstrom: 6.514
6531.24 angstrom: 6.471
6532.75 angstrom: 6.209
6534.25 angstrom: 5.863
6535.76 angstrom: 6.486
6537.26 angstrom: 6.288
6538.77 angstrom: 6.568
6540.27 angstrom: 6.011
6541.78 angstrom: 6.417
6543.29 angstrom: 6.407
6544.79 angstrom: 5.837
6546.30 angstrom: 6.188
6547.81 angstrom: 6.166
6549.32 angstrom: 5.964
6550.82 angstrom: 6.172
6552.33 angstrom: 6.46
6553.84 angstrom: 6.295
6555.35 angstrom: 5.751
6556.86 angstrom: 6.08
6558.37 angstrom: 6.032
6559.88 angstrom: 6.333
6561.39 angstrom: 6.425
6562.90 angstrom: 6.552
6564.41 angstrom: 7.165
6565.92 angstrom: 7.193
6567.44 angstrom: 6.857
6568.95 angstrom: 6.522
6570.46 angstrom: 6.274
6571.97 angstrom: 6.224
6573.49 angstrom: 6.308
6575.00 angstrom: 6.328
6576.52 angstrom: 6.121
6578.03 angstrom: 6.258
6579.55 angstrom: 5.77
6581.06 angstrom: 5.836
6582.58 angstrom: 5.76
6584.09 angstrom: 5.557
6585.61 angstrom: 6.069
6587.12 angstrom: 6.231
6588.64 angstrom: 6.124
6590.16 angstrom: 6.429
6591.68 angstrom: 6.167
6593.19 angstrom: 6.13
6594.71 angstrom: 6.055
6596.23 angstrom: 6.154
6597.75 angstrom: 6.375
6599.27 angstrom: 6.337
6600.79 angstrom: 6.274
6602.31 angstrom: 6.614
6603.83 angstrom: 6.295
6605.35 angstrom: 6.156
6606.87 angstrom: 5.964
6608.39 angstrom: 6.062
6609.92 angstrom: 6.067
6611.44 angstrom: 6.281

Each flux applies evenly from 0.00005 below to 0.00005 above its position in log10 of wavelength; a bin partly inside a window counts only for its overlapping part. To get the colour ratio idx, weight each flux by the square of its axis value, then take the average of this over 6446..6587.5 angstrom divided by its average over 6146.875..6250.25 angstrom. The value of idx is 1.16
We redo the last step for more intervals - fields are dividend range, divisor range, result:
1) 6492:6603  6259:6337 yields 1.14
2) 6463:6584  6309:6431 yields 1.09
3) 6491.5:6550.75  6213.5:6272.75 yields 1.16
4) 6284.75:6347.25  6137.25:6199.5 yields 1.07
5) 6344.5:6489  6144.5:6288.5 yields 1.09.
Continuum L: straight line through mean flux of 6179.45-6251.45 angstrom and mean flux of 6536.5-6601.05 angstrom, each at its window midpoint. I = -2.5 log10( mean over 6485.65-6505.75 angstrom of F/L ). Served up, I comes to 0.07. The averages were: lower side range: 5.87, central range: 5.81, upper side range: 6.24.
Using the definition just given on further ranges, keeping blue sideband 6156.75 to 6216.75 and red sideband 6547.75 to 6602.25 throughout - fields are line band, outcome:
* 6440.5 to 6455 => 0.03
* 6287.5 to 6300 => 0.03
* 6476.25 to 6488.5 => 0.02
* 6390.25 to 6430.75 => 0.03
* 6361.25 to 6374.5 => 0.06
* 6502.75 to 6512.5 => 0.01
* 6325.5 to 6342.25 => 0.03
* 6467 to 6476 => 0.03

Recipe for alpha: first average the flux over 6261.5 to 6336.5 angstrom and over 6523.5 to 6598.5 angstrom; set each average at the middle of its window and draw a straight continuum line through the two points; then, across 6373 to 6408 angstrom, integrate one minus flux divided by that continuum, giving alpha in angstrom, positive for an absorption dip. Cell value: 0.8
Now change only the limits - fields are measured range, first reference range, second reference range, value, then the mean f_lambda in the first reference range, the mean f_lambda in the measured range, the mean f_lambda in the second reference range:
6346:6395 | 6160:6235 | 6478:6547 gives 0.96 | 5.91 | 5.92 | 6.14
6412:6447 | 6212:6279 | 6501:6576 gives 0.82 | 5.78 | 5.97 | 6.31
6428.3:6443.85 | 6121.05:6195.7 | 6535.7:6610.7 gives 0.56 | 5.87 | 5.9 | 6.24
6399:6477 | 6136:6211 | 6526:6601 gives 1.35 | 5.83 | 6.01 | 6.25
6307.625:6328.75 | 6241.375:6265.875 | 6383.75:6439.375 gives -0.55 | 5.85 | 6.06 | 5.99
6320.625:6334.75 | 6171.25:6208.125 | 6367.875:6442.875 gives 0.14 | 5.94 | 5.88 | 5.94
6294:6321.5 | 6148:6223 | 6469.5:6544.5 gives -0.31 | 5.86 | 6.03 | 6.13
